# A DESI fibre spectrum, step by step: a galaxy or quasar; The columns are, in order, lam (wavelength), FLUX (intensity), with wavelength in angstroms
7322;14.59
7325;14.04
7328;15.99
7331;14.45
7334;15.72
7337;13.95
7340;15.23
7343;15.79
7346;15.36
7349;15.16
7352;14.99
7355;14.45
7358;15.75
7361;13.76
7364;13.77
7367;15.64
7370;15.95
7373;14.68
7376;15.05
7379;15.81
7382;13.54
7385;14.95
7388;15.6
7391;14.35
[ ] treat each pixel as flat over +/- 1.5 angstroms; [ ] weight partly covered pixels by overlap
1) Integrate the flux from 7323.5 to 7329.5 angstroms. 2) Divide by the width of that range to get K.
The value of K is 15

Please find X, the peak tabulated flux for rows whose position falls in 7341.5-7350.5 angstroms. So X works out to 15.79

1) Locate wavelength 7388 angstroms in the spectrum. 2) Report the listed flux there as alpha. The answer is 15.6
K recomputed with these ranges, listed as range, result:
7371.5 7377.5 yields 14.9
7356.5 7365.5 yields 14.4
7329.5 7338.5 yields 14.7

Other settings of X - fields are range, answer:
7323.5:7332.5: 15.99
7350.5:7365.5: 15.75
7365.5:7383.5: 15.95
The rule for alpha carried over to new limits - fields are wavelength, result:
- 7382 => 13.54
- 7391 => 14.35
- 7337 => 13.95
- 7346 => 15.36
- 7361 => 13.76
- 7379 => 15.81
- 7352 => 14.99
